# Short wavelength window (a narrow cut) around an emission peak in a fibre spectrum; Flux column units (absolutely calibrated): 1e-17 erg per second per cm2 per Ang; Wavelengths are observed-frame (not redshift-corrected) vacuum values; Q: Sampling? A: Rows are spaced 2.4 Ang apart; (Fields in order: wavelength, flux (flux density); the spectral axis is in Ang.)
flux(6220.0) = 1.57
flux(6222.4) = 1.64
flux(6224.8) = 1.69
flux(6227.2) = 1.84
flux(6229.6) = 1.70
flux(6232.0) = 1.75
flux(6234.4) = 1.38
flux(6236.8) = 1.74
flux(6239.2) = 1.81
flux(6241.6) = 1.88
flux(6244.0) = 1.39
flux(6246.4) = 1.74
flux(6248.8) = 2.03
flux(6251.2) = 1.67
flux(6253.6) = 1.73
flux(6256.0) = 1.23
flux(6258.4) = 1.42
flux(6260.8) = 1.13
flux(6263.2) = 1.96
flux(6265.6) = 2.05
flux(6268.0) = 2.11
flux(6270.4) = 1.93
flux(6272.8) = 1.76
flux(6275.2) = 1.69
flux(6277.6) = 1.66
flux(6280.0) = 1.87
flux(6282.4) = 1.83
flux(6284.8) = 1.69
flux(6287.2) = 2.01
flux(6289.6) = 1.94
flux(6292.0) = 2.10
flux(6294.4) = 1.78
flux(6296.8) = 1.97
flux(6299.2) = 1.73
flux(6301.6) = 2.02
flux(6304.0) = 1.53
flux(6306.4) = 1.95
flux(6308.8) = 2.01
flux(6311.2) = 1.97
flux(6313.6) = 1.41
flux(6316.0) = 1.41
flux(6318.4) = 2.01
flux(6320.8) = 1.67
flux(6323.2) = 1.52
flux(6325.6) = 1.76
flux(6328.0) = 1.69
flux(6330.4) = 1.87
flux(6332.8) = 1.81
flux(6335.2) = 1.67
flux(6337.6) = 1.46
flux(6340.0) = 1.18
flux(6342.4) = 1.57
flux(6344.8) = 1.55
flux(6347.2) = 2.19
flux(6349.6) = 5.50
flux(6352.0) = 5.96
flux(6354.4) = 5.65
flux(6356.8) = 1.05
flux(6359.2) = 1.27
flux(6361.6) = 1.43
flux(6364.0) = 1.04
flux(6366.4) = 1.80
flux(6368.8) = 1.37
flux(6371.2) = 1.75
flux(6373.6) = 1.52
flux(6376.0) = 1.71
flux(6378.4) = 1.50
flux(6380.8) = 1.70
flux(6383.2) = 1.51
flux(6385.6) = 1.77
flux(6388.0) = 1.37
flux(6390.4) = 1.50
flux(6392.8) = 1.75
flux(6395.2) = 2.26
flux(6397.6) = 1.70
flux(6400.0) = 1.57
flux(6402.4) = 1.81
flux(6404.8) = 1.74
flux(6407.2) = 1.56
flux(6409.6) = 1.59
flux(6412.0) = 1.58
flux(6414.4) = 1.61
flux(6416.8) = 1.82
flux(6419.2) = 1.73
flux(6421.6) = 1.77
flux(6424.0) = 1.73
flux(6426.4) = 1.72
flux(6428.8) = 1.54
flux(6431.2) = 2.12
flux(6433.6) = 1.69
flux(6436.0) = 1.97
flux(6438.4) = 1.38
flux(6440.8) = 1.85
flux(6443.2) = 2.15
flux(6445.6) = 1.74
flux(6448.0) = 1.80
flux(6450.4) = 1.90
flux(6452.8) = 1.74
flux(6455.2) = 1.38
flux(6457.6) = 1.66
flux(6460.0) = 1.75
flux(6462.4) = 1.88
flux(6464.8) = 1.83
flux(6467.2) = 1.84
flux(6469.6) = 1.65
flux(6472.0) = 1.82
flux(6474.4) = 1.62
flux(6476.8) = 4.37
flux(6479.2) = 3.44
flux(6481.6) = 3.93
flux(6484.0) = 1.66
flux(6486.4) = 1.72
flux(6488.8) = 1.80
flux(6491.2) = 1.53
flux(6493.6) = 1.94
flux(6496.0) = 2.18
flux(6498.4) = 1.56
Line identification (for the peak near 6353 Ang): H-beta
